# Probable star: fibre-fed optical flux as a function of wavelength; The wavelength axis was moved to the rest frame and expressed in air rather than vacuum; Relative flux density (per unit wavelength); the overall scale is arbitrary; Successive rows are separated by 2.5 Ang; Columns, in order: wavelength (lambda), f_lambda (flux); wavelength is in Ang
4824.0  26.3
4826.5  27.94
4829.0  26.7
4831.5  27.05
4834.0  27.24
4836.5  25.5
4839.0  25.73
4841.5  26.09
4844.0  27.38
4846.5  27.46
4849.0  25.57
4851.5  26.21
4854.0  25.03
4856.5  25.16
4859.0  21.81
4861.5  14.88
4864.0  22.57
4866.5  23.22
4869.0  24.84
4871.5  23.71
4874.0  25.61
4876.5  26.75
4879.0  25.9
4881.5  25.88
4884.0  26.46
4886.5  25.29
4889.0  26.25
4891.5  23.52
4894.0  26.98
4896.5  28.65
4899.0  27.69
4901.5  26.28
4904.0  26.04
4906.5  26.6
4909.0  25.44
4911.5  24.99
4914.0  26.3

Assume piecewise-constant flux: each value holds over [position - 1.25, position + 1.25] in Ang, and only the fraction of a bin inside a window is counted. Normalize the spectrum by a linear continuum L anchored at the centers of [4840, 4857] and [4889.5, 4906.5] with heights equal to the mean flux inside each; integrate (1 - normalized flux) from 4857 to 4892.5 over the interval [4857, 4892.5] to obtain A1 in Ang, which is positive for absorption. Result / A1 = 3.07 Ang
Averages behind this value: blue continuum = 26.2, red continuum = 26.5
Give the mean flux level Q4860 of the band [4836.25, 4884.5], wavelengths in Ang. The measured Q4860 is 24.7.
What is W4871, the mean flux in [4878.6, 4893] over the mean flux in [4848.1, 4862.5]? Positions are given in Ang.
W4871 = 1.10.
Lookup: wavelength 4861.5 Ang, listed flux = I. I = 14.88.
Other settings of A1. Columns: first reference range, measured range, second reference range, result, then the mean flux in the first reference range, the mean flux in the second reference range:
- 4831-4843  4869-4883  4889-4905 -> 0.5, 26.3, 26.5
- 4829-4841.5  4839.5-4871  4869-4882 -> 2.1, 26.4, 25.5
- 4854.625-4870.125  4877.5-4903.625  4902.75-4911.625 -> -1.9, 22.2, 25.9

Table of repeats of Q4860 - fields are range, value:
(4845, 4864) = 23.7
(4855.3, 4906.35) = 24.9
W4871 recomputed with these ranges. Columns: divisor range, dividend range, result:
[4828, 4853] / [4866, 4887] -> 0.96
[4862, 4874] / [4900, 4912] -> 1.12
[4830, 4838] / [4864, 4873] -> 0.89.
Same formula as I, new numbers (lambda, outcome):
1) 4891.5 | 23.52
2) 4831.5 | 27.05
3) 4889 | 26.25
